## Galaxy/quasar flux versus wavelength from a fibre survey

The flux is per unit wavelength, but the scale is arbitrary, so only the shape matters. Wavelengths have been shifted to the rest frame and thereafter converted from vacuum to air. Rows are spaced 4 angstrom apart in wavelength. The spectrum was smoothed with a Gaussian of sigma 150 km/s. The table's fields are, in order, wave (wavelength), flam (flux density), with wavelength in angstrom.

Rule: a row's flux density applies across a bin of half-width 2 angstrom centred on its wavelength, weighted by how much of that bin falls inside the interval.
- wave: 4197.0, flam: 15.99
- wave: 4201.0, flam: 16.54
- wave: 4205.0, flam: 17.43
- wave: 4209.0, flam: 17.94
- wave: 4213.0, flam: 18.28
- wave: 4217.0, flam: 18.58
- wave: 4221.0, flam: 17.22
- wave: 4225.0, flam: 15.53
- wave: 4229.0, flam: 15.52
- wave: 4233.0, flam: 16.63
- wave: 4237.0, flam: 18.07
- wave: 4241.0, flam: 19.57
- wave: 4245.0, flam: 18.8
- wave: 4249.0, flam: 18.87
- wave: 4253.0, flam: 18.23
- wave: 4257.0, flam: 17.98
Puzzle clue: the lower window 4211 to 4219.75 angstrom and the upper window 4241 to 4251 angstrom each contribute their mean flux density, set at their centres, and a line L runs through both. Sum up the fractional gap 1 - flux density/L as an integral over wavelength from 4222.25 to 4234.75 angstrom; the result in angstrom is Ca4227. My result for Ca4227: 1.8 angstrom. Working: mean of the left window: 18.3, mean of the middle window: 16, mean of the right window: 19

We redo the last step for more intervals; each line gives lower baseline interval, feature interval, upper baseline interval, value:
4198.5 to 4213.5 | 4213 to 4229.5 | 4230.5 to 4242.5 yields 0.6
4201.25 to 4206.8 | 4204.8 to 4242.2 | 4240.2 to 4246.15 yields 1.4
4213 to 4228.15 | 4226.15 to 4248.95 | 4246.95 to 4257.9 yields 0.1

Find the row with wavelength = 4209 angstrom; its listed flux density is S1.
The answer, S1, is 17.94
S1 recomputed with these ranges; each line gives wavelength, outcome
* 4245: 18.8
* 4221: 17.22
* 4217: 18.58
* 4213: 18.28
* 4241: 19.57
